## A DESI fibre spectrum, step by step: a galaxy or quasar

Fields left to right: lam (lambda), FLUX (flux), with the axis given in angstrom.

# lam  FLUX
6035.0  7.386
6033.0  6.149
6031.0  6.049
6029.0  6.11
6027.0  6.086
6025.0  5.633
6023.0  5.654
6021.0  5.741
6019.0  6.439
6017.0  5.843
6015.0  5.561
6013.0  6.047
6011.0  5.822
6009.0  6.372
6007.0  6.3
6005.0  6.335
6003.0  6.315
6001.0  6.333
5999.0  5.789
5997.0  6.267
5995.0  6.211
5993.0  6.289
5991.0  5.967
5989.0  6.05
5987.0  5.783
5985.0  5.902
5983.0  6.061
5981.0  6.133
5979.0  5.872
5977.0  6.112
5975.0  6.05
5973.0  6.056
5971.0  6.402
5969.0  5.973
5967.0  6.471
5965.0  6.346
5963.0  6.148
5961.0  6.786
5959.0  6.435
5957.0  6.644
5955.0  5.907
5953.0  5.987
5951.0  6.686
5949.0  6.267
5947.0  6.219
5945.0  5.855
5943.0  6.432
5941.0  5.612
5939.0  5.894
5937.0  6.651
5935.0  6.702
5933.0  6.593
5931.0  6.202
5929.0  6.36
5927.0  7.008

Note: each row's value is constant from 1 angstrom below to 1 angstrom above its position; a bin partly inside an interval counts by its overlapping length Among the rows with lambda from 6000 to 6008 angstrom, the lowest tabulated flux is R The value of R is 6.3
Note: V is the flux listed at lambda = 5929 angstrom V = 6.36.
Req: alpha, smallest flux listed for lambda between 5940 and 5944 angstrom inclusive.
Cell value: 5.612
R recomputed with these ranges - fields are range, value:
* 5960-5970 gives 5.973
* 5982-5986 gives 5.902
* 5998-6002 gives 5.789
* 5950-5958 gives 5.907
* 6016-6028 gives 5.633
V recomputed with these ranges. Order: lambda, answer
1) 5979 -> 5.872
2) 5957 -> 6.644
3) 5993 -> 6.289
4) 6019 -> 6.439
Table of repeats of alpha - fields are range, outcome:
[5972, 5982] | 5.872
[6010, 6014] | 5.822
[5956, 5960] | 6.435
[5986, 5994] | 5.783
